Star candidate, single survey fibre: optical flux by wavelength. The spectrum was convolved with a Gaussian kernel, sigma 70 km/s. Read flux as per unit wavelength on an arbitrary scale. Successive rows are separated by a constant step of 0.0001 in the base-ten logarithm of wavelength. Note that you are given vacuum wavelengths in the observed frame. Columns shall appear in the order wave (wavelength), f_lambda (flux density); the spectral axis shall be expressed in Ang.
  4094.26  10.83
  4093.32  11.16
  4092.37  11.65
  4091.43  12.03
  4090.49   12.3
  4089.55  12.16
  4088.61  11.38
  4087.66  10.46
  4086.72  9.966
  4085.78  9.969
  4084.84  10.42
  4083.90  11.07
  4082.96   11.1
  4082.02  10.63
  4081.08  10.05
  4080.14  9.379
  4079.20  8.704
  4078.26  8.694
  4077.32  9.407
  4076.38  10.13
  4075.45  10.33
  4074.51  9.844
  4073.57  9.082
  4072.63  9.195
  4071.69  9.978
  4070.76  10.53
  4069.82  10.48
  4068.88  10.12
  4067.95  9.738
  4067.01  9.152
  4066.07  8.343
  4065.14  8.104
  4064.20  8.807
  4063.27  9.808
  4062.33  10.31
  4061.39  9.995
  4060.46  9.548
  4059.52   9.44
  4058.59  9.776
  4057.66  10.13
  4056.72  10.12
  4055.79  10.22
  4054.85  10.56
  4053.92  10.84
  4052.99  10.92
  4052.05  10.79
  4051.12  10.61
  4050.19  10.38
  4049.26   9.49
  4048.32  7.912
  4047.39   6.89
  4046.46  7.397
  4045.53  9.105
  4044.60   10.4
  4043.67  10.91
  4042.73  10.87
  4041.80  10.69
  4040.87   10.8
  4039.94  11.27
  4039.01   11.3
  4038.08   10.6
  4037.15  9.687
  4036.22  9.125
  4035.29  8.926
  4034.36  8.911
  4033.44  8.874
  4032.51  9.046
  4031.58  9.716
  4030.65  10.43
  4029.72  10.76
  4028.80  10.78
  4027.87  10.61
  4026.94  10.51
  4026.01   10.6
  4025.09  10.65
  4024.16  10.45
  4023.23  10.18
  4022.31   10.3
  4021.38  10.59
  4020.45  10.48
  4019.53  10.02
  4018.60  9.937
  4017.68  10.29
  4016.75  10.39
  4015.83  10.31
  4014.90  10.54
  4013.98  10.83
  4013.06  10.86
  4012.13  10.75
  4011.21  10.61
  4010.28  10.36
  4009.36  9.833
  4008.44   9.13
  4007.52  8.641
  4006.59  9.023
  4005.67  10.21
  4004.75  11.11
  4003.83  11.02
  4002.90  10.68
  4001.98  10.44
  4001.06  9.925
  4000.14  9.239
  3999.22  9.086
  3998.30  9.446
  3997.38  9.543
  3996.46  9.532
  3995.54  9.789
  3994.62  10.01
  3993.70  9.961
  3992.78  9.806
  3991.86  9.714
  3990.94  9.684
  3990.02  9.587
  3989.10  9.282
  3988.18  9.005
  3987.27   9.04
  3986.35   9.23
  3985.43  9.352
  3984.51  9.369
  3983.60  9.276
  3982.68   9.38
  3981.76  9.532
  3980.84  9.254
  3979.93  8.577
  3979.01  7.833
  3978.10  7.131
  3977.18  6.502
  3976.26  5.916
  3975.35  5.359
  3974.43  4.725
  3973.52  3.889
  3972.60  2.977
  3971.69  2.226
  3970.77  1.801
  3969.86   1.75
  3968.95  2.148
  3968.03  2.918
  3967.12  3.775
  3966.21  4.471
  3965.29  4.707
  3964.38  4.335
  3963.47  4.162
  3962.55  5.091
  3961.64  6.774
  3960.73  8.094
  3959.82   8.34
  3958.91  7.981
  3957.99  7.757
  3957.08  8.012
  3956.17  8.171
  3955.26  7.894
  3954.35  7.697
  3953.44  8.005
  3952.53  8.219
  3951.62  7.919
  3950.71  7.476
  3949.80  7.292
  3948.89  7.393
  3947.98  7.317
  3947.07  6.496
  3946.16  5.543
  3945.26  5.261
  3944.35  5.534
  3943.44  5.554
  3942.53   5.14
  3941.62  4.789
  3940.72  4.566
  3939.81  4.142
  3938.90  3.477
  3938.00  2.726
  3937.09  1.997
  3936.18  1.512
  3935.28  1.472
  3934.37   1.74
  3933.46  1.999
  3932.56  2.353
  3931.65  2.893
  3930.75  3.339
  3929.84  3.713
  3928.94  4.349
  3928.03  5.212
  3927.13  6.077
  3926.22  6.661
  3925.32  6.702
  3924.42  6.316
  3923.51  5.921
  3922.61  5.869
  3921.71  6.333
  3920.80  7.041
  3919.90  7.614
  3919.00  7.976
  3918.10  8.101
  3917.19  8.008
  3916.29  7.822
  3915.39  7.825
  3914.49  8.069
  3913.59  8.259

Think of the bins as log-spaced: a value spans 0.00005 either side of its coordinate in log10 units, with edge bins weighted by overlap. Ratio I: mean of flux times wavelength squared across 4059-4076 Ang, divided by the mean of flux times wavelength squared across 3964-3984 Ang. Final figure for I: 1.87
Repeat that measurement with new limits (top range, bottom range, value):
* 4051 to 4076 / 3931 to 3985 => 1.87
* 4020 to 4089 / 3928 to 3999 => 1.65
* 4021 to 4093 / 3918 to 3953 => 2.05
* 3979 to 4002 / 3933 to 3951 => 2.12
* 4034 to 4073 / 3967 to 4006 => 1.28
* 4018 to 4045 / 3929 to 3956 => 2.15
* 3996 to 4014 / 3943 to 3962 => 1.41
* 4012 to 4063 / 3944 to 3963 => 1.45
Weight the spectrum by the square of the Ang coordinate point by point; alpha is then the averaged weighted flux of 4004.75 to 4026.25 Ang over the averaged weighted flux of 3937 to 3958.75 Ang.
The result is 1.69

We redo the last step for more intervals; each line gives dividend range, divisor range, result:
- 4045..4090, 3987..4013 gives 1.03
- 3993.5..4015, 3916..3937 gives 2.05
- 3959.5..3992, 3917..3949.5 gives 1.33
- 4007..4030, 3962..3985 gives 1.92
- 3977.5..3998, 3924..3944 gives 2.41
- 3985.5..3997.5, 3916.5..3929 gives 1.48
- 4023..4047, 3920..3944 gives 2.44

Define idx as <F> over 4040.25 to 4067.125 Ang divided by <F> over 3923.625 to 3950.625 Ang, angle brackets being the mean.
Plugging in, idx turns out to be 2.12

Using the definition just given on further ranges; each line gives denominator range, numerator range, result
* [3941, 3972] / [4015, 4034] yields 1.74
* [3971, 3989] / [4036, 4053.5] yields 1.37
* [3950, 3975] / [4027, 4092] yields 1.78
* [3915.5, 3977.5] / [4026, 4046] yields 1.89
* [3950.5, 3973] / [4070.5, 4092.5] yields 1.82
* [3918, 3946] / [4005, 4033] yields 2.18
